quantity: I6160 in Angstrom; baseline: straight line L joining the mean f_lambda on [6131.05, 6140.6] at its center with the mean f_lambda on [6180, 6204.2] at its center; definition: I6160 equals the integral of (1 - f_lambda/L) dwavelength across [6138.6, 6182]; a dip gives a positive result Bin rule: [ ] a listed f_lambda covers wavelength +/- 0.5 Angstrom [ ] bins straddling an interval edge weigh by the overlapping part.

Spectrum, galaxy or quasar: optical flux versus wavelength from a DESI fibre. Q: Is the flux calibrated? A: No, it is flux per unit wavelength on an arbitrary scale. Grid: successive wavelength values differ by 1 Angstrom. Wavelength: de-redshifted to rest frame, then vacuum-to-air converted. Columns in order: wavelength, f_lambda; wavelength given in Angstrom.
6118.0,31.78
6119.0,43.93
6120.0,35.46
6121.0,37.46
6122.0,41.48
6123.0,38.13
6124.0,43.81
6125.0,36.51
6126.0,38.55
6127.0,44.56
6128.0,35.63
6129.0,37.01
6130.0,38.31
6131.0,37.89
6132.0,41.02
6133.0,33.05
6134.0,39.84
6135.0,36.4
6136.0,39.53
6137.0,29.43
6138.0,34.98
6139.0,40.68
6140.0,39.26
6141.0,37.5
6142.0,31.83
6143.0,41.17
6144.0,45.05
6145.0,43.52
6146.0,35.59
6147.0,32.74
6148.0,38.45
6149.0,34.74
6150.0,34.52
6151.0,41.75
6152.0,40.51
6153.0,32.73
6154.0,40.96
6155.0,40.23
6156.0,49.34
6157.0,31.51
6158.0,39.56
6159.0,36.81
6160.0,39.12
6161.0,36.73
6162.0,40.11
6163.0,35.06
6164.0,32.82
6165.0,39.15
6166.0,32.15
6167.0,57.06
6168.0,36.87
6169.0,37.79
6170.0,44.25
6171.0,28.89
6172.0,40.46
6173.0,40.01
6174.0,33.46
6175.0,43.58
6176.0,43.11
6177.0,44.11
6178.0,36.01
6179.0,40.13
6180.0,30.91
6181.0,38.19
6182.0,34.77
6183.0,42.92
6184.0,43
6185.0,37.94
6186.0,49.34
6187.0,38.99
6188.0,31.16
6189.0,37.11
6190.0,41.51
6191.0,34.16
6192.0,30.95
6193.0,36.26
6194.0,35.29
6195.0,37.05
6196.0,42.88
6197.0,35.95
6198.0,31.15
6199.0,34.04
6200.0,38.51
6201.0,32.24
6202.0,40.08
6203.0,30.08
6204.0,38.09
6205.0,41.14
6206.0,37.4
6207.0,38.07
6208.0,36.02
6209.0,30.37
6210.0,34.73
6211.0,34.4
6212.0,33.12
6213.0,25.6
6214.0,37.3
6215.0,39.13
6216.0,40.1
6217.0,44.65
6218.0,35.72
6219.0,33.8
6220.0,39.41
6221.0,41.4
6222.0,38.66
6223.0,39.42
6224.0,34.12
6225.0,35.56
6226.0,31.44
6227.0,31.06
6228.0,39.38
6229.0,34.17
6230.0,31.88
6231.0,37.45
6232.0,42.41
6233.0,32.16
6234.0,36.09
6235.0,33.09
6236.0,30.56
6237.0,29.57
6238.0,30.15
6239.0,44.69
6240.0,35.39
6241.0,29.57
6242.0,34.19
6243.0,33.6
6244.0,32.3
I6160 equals -1.7 Angstrom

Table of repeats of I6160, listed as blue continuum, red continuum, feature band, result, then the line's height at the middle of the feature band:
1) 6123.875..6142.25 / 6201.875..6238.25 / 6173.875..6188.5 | -1.13 Angstrom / 36.5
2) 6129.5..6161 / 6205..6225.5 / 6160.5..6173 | -0.32 Angstrom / 37.5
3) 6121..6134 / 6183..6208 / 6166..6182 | -0.64 Angstrom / 37.8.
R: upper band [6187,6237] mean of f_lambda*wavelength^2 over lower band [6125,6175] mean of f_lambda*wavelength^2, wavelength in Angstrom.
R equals 1.0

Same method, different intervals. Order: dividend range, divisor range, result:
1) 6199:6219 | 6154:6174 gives 0.94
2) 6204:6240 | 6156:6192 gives 0.94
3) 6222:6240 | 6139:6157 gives 0.93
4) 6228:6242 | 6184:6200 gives 0.94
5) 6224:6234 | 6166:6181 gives 0.90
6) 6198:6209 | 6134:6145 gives 0.97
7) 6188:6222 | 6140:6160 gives 0.96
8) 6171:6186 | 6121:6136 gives 1.03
